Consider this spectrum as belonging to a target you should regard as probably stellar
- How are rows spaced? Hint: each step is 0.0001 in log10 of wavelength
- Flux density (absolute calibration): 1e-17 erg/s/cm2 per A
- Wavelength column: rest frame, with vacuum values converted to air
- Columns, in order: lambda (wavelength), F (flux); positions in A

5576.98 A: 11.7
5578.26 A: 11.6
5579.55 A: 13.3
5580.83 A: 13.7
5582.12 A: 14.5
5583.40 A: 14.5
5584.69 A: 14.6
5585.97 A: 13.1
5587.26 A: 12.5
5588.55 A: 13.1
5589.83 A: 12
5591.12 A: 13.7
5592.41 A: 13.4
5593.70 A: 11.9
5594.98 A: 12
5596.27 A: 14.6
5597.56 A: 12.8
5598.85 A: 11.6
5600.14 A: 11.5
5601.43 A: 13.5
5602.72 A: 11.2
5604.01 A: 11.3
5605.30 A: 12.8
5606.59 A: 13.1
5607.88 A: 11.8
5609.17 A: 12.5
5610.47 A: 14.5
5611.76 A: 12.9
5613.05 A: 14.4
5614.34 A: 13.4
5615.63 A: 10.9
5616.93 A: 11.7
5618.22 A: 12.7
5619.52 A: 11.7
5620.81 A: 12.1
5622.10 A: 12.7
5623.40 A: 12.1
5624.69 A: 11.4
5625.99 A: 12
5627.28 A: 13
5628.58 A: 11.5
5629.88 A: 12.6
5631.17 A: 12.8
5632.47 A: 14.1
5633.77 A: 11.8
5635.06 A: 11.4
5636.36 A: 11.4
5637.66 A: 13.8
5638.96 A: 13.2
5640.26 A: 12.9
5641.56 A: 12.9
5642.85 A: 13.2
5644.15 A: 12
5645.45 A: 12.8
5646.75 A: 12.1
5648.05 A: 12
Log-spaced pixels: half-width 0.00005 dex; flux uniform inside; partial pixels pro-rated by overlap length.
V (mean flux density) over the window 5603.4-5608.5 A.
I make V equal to 12.3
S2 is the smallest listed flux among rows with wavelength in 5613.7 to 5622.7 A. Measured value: 10.9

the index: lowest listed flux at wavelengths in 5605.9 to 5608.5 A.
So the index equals 11.8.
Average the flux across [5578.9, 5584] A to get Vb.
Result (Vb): 14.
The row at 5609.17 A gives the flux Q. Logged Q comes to 12.5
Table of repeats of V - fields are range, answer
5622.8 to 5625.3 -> 11.8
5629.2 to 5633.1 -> 13.1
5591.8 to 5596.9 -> 13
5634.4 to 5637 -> 11.4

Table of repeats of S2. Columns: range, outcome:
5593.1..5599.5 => 11.6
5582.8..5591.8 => 12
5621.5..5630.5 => 11.4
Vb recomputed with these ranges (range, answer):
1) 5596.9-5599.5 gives 12.2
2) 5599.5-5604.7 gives 11.9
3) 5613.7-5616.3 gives 12.1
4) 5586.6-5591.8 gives 12.8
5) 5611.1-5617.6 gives 12.7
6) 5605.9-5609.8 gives 12.5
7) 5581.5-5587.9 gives 13.8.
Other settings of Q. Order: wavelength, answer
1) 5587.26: 12.5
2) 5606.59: 13.1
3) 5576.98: 11.7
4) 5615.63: 10.9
